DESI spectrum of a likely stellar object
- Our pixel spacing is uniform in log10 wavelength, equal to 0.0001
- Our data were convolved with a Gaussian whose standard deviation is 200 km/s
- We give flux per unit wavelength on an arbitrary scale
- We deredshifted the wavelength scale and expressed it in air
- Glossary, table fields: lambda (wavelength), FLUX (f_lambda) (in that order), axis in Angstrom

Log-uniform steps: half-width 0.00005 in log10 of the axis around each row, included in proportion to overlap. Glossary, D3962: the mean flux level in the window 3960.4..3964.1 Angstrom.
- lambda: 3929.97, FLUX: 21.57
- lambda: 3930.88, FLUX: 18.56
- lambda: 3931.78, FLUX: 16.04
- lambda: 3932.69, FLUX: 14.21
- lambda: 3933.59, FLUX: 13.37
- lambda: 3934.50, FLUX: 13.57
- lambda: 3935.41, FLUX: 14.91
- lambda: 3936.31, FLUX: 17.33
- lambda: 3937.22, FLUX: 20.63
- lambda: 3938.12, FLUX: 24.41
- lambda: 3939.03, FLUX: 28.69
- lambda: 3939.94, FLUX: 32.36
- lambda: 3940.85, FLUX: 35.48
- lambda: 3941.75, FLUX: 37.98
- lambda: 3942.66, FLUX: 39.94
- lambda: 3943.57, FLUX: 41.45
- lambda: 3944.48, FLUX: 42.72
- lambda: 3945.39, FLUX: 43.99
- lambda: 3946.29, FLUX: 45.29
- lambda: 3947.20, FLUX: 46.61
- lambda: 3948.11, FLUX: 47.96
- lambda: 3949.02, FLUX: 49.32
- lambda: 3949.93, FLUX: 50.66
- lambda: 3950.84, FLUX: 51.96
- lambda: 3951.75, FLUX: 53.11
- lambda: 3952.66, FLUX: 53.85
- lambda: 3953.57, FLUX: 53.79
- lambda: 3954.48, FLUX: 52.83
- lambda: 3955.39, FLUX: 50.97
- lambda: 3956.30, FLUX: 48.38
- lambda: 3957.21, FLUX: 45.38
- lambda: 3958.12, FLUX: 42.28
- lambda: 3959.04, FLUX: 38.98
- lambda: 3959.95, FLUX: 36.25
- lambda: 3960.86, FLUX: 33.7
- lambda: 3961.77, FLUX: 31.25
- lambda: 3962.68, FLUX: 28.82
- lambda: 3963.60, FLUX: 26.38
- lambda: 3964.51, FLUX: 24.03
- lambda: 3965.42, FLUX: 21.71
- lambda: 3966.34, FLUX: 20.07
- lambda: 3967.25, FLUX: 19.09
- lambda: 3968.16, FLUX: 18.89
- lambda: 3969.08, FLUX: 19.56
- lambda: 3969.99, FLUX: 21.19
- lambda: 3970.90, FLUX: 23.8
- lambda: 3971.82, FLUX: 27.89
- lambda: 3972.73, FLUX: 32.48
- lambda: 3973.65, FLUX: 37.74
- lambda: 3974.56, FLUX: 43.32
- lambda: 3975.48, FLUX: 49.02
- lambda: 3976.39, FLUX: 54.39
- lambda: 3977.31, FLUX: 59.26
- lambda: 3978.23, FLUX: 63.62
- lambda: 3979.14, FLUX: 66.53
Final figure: 30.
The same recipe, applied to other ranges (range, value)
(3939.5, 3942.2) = 35.3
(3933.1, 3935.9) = 14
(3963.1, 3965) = 25.2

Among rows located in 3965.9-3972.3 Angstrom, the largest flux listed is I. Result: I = 27.89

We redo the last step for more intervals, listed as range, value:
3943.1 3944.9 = 42.72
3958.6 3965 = 38.98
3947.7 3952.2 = 53.11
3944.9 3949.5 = 49.32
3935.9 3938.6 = 24.41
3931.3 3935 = 16.04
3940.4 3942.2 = 37.98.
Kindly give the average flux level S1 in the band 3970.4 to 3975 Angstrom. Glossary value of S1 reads 32.9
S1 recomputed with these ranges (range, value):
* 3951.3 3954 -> 53.6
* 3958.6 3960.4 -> 37.6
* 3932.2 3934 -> 13.8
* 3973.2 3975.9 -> 43.3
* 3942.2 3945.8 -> 41.9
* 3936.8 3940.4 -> 26.6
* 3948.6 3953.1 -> 51.8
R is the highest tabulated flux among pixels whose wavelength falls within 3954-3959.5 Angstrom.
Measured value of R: 52.83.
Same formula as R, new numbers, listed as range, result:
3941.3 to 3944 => 41.45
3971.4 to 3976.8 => 54.39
